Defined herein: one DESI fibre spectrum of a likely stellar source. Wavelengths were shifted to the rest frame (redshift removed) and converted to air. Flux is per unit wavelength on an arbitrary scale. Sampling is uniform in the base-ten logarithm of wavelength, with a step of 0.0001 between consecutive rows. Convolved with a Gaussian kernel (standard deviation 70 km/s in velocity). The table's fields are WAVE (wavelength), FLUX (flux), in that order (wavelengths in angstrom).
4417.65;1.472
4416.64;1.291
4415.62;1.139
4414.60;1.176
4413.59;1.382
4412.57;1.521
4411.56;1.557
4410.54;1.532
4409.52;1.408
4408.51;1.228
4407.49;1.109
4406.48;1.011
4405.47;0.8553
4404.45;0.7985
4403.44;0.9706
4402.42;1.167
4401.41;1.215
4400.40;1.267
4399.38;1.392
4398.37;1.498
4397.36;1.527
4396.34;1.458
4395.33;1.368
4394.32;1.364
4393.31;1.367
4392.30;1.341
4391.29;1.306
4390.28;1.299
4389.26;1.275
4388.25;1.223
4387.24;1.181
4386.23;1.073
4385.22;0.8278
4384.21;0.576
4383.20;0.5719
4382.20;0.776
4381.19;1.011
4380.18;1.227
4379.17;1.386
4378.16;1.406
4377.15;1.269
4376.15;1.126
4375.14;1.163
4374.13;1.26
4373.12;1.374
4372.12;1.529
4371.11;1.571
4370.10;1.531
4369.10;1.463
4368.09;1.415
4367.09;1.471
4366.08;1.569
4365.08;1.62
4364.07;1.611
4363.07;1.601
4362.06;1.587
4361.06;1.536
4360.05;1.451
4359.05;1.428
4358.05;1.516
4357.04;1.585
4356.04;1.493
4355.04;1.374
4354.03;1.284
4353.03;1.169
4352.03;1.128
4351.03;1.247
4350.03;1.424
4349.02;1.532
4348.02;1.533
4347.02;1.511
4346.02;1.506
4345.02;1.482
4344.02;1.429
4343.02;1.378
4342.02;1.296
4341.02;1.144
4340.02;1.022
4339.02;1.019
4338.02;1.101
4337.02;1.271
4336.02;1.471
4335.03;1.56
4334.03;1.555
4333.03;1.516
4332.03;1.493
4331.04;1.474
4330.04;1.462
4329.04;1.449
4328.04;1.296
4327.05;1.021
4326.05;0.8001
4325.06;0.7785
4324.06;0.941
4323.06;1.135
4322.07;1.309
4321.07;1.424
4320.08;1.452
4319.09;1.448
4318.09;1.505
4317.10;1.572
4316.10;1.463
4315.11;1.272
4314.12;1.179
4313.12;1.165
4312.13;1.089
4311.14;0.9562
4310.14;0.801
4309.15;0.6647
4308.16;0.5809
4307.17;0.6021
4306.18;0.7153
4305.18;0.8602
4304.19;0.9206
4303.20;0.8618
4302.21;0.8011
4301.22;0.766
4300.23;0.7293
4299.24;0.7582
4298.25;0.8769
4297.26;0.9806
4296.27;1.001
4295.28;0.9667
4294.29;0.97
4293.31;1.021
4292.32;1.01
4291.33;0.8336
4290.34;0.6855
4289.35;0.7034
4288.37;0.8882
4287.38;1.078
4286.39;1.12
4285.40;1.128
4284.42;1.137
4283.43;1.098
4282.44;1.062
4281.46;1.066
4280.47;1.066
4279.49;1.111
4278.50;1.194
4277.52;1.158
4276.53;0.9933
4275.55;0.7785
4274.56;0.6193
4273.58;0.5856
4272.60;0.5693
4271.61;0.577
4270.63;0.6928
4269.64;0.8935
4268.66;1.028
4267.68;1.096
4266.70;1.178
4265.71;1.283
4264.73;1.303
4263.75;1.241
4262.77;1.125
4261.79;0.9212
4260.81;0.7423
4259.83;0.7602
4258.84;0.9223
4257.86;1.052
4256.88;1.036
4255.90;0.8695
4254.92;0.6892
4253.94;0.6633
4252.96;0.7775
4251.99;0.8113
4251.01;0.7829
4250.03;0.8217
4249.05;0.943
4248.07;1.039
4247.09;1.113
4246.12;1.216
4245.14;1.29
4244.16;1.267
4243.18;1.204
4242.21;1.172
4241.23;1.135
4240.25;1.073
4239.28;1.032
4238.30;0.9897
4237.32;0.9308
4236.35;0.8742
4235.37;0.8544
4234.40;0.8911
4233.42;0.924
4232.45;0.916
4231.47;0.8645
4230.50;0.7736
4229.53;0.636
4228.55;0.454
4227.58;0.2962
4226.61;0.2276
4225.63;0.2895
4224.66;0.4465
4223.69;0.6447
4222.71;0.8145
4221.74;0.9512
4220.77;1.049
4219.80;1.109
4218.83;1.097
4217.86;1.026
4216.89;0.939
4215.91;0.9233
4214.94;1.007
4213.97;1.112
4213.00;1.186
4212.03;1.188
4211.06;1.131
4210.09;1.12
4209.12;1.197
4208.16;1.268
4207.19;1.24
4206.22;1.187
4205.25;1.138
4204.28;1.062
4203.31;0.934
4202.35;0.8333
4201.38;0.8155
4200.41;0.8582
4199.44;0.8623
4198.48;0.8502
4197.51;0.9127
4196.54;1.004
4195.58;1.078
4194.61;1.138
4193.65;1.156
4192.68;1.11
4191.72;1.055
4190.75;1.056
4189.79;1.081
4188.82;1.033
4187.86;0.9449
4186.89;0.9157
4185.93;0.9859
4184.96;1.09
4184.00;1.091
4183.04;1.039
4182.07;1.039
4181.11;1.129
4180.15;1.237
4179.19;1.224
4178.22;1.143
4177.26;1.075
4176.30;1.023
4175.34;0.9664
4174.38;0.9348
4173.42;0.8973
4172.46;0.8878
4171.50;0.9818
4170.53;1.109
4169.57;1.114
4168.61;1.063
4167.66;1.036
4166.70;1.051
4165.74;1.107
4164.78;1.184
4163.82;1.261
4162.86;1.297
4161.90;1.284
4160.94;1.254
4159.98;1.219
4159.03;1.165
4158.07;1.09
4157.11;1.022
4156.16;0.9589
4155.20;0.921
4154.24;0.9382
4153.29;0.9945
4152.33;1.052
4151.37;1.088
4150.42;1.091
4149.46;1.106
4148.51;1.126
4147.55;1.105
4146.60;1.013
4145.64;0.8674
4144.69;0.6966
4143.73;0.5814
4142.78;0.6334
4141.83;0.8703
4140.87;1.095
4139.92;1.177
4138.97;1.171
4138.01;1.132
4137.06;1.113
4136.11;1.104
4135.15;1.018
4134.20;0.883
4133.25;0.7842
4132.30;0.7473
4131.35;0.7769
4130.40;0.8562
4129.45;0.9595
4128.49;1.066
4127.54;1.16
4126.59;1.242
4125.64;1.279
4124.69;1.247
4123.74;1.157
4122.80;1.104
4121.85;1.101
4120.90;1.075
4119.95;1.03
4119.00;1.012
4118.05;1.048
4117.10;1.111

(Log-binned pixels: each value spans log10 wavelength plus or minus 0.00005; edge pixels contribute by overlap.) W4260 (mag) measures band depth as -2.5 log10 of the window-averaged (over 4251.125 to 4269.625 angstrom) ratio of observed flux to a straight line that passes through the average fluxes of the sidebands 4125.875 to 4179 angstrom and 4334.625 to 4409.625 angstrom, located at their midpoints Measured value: 0.20 mag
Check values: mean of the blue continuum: 1.03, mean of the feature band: 0.967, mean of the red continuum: 1.3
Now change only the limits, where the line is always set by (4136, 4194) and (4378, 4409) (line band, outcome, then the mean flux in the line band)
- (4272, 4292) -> 0.18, 0.942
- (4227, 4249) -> 0.15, 0.949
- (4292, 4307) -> 0.26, 0.875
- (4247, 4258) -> 0.25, 0.87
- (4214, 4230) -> 0.39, 0.754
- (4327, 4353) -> -0.20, 1.36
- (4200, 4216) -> 0.00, 1.08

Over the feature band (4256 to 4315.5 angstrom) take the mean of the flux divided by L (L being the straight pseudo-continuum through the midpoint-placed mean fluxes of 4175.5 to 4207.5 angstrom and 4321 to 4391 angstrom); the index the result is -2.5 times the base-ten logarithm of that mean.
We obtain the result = 0.260 mag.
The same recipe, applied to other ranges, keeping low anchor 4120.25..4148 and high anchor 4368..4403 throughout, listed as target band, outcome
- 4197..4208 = 0.09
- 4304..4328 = 0.10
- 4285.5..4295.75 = 0.23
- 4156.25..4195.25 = -0.05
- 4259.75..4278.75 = 0.21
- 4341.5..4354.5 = -0.14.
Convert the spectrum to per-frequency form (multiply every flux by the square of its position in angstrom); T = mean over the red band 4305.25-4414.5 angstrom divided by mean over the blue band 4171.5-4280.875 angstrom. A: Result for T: 1.41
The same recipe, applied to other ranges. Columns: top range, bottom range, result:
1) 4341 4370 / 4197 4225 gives 1.55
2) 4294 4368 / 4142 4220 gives 1.27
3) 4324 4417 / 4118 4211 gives 1.37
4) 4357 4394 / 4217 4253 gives 1.57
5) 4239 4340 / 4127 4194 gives 1.07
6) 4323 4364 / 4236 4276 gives 1.47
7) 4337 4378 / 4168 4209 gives 1.45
